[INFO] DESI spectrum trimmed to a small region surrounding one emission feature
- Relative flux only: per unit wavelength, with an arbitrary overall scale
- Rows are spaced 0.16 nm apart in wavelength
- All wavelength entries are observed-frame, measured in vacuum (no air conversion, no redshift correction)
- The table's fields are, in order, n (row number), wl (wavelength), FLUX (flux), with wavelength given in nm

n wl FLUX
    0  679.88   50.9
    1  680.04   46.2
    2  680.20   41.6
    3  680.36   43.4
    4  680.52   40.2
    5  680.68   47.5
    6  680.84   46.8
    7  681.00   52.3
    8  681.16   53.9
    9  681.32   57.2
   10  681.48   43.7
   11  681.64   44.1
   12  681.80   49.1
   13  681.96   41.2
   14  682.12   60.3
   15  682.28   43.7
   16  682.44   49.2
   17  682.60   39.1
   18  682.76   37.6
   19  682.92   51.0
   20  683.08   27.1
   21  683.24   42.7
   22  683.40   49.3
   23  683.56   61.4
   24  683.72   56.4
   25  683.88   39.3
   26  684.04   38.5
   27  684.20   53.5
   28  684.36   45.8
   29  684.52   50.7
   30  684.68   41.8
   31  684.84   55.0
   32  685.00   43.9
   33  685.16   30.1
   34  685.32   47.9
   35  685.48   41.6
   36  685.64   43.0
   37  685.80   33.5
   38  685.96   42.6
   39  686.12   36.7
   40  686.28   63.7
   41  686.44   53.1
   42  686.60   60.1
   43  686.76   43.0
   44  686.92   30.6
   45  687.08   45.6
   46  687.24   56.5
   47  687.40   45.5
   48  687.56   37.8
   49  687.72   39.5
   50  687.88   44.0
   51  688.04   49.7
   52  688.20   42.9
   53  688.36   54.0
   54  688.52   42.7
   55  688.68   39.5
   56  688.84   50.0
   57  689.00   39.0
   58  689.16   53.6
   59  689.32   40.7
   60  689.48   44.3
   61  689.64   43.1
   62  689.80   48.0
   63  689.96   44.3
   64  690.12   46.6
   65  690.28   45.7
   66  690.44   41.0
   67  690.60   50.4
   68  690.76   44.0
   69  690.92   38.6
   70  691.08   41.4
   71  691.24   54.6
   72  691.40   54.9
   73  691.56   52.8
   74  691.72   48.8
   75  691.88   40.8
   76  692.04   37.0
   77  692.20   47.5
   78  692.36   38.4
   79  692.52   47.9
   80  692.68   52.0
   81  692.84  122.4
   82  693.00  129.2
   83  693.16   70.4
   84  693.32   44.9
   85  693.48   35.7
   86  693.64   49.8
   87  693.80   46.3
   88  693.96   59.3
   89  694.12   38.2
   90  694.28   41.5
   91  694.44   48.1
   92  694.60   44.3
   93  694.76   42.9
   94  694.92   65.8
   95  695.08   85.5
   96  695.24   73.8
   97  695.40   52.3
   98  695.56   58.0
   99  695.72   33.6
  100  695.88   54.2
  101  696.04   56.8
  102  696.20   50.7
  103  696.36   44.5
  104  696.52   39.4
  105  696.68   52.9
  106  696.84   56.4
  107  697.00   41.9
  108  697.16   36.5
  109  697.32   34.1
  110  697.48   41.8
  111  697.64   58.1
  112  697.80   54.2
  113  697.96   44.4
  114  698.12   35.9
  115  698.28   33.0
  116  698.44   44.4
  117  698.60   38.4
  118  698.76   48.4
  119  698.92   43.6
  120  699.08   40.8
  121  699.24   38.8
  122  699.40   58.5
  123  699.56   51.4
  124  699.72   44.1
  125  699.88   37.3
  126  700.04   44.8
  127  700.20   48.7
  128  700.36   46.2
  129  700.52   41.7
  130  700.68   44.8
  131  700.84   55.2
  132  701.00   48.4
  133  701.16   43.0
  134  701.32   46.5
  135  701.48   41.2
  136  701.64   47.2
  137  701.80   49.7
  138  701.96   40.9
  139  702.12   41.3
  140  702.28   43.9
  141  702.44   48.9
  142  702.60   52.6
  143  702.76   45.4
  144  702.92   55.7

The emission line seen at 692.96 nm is H-alpha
